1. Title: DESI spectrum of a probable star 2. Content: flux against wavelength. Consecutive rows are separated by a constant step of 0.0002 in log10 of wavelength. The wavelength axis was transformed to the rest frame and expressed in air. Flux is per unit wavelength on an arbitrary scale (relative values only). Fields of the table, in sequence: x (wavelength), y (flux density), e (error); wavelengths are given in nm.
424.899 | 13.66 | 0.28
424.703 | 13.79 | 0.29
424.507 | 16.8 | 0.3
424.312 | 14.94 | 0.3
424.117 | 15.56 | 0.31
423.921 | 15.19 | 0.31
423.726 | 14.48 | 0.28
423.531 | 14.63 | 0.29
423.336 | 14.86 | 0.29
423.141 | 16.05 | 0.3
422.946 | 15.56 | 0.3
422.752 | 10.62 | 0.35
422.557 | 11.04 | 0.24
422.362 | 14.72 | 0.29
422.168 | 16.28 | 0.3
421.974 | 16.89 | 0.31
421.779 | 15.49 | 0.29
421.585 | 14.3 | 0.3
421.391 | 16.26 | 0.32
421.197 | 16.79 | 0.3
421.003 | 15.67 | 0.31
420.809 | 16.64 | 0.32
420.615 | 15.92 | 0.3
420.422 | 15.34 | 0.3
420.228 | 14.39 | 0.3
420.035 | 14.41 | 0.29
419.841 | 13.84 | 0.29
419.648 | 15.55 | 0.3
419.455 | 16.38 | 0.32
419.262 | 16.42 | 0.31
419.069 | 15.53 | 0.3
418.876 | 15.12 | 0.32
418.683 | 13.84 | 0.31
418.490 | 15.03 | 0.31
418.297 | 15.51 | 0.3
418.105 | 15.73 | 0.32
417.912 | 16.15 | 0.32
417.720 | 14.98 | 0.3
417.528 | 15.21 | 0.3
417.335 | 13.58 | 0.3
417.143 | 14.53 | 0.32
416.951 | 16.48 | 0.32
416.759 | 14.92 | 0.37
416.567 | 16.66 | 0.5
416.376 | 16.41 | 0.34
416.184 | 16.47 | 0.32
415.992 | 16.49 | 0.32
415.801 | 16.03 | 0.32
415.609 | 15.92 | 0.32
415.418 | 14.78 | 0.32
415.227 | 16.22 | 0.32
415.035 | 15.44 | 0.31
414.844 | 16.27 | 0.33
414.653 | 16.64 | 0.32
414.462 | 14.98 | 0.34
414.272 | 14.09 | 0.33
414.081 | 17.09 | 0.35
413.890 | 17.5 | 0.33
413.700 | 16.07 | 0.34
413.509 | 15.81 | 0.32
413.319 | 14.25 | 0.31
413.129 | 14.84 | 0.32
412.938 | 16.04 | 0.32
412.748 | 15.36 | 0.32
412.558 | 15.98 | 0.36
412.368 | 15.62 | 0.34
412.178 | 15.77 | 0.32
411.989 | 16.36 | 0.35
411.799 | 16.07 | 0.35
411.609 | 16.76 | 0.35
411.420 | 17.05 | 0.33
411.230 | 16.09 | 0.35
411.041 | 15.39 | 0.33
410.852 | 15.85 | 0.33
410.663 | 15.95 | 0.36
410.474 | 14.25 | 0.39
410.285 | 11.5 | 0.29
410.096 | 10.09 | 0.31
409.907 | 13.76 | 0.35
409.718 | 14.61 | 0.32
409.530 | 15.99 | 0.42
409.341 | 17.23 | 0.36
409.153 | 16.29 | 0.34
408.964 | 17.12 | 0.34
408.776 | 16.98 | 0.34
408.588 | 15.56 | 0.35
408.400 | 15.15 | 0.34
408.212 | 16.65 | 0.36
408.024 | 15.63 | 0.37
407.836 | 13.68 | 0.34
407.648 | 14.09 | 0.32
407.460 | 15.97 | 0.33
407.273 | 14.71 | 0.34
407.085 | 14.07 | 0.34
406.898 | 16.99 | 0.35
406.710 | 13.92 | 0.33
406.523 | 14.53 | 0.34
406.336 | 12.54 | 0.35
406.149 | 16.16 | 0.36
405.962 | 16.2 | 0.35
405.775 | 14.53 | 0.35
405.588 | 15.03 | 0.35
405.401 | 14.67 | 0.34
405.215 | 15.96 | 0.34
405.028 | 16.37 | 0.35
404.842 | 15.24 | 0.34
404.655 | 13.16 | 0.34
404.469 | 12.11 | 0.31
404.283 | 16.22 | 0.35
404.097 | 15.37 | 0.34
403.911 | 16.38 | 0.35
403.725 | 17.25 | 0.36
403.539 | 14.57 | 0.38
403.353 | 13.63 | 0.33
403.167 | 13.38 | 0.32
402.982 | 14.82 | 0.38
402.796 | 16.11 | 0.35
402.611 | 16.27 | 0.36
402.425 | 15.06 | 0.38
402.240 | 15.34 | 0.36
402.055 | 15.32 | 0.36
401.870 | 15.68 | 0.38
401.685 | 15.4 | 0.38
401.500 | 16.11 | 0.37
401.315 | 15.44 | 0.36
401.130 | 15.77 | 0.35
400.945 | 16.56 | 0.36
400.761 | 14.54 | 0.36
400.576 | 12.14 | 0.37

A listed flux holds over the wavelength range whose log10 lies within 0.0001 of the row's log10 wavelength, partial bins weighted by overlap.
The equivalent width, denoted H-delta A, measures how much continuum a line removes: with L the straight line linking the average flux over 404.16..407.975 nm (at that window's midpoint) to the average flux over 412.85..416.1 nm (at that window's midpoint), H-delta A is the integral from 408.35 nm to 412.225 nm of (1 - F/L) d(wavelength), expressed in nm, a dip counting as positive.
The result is -0.03 nm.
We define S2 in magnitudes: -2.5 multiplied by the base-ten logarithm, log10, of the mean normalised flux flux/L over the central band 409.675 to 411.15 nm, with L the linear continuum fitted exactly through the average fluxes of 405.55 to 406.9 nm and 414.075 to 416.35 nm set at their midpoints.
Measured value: 0.10 mag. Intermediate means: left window 14.8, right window 15.8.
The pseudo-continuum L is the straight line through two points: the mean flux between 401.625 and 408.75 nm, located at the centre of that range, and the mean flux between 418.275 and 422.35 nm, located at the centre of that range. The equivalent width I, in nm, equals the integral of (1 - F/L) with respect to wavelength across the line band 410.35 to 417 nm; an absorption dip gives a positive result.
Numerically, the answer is -0.23 nm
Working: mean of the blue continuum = 15.1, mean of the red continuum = 15.5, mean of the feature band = 15.9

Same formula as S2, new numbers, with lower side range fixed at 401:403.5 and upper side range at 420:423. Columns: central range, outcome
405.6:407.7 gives 0.02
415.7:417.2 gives -0.07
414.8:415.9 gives -0.05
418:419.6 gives -0.03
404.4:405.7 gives 0.04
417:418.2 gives 0.00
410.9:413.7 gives -0.05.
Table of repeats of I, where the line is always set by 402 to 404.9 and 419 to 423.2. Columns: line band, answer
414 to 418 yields -0.15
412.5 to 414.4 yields -0.07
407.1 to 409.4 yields -0.10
